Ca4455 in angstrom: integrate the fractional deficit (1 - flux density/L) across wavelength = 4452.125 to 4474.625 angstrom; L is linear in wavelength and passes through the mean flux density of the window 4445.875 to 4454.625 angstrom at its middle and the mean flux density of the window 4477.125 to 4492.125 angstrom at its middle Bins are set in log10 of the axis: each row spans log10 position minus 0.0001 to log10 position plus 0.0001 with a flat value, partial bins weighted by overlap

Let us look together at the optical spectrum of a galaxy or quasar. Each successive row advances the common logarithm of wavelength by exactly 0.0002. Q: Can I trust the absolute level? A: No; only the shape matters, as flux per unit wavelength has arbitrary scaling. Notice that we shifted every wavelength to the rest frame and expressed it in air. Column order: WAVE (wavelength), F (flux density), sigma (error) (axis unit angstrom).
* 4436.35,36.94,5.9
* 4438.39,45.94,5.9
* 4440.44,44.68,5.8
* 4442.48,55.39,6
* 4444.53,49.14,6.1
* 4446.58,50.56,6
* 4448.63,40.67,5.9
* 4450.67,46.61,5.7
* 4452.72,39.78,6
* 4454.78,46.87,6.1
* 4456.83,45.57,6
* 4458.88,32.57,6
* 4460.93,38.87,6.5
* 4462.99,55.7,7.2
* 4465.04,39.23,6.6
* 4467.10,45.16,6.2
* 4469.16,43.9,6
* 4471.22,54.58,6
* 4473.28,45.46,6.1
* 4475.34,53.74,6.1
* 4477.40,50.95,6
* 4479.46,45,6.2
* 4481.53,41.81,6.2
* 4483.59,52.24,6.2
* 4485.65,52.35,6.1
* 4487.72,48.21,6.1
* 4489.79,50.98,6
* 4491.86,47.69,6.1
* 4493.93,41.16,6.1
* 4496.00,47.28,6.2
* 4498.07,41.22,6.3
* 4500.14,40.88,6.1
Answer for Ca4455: 0.7 angstrom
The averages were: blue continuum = 44.4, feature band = 44.5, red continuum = 48.6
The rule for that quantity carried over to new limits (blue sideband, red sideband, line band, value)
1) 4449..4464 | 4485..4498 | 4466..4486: -1.19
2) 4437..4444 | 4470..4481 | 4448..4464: 1.74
